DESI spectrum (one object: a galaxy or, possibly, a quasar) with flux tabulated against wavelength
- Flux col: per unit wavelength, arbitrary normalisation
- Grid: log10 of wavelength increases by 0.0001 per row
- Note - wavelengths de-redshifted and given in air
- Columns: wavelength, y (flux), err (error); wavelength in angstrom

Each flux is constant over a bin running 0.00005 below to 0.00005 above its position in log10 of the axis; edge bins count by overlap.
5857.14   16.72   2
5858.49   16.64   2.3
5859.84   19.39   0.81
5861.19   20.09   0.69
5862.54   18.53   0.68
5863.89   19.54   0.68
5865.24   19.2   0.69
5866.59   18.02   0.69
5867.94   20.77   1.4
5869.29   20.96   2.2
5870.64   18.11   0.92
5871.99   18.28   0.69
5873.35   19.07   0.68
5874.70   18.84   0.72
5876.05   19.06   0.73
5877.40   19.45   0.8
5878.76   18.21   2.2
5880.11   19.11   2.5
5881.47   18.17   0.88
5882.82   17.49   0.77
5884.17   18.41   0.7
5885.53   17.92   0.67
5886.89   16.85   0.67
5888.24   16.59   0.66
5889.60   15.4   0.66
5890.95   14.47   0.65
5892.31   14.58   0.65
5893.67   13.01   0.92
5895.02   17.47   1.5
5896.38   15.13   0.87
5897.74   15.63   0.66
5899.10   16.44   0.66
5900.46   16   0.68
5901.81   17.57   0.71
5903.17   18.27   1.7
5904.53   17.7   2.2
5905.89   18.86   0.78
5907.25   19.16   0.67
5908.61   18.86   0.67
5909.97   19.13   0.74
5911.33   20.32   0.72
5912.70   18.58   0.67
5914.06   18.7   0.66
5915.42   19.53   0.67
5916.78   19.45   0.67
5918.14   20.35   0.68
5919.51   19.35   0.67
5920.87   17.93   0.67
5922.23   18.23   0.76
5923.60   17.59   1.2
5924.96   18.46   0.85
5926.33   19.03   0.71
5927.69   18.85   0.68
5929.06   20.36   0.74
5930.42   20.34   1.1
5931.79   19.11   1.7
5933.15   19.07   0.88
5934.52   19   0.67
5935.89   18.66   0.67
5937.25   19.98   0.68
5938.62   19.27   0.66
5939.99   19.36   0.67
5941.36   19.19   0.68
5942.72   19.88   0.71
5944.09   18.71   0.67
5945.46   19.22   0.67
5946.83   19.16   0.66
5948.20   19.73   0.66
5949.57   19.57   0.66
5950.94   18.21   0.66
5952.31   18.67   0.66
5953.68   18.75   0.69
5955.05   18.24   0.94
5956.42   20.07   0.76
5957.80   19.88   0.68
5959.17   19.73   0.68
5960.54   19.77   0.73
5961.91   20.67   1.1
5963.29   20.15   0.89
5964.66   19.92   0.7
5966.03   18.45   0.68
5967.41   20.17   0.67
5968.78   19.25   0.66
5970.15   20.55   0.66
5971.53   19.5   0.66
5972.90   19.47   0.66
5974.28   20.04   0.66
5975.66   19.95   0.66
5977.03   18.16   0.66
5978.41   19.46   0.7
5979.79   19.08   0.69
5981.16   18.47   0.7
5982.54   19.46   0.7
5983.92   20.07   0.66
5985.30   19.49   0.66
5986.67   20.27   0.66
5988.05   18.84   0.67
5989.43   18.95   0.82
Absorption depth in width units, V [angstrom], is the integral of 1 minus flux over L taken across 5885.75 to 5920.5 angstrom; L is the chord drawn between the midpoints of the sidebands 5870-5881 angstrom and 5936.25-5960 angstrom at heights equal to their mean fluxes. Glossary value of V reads 2.6 angstrom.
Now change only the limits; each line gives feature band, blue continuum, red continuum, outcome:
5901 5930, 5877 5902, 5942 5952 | -1.71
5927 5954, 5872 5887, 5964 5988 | -0.21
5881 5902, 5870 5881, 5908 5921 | 2.98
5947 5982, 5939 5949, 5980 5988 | -0.05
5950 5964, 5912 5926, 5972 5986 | -0.18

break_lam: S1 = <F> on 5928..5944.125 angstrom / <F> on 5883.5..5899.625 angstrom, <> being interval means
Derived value 1.22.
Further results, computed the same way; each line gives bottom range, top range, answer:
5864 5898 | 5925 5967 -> 1.10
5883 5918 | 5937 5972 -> 1.12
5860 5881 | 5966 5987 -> 1.02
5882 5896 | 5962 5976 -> 1.22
